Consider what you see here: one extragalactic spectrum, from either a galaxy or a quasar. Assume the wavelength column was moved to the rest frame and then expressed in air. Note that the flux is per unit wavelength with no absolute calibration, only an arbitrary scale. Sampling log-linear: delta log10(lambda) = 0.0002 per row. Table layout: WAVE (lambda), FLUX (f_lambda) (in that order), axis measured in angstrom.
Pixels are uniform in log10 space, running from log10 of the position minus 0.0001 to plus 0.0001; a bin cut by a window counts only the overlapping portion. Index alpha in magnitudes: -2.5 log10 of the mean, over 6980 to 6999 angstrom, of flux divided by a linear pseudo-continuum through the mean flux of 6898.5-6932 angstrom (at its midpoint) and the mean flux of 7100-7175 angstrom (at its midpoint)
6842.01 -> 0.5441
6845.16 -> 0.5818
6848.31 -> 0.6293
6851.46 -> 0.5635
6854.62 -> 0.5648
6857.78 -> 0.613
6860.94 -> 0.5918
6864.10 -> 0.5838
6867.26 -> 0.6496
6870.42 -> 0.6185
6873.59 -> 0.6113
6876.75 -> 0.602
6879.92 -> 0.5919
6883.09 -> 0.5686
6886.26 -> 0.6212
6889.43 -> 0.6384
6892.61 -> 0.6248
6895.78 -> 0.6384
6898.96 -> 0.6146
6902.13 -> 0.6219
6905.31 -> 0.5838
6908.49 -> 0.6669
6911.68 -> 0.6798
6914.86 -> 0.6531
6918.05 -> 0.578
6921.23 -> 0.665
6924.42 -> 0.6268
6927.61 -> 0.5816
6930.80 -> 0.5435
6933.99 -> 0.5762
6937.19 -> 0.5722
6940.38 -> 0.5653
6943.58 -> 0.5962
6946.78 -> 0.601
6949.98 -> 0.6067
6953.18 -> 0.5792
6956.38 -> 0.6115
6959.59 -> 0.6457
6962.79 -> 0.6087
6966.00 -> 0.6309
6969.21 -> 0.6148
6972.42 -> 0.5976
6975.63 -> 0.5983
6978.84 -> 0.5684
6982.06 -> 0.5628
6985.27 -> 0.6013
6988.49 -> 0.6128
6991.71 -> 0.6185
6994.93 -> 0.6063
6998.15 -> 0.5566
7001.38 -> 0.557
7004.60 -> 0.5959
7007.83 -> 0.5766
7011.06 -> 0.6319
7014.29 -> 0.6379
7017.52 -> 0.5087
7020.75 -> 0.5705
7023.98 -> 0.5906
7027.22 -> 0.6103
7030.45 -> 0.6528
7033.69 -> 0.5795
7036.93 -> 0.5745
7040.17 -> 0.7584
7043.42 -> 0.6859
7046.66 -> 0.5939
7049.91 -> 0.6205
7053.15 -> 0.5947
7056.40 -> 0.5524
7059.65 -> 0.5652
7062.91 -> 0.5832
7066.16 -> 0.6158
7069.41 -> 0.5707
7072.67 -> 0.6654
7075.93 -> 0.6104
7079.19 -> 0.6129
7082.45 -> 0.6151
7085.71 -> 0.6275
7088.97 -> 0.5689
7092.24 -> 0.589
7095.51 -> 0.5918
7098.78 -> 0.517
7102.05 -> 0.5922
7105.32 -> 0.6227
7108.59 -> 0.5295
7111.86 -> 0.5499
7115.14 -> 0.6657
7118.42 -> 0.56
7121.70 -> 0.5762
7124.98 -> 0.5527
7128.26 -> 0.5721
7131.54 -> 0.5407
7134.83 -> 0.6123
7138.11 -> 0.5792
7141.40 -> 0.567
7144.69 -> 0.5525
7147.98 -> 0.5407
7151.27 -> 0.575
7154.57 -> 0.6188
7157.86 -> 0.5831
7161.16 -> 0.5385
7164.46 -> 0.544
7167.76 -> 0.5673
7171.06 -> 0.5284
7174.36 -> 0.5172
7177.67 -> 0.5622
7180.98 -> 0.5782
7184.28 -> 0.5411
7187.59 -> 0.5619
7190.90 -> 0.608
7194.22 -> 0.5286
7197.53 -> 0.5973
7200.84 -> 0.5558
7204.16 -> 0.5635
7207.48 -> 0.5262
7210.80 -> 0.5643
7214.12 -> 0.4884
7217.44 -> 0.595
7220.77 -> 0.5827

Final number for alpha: 0.02 mag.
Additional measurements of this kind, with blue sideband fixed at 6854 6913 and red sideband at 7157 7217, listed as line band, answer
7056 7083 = -0.04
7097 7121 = -0.01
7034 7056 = -0.08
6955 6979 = -0.02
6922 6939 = 0.04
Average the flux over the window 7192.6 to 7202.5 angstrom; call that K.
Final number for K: 0.561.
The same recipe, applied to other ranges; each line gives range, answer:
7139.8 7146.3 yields 0.56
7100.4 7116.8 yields 0.592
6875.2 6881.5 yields 0.597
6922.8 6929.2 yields 0.604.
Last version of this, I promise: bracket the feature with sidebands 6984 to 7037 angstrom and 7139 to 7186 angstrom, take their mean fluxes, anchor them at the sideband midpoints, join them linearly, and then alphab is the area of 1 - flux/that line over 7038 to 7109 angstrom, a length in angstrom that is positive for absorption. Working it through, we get -3.1 angstrom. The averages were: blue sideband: 0.594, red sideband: 0.558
